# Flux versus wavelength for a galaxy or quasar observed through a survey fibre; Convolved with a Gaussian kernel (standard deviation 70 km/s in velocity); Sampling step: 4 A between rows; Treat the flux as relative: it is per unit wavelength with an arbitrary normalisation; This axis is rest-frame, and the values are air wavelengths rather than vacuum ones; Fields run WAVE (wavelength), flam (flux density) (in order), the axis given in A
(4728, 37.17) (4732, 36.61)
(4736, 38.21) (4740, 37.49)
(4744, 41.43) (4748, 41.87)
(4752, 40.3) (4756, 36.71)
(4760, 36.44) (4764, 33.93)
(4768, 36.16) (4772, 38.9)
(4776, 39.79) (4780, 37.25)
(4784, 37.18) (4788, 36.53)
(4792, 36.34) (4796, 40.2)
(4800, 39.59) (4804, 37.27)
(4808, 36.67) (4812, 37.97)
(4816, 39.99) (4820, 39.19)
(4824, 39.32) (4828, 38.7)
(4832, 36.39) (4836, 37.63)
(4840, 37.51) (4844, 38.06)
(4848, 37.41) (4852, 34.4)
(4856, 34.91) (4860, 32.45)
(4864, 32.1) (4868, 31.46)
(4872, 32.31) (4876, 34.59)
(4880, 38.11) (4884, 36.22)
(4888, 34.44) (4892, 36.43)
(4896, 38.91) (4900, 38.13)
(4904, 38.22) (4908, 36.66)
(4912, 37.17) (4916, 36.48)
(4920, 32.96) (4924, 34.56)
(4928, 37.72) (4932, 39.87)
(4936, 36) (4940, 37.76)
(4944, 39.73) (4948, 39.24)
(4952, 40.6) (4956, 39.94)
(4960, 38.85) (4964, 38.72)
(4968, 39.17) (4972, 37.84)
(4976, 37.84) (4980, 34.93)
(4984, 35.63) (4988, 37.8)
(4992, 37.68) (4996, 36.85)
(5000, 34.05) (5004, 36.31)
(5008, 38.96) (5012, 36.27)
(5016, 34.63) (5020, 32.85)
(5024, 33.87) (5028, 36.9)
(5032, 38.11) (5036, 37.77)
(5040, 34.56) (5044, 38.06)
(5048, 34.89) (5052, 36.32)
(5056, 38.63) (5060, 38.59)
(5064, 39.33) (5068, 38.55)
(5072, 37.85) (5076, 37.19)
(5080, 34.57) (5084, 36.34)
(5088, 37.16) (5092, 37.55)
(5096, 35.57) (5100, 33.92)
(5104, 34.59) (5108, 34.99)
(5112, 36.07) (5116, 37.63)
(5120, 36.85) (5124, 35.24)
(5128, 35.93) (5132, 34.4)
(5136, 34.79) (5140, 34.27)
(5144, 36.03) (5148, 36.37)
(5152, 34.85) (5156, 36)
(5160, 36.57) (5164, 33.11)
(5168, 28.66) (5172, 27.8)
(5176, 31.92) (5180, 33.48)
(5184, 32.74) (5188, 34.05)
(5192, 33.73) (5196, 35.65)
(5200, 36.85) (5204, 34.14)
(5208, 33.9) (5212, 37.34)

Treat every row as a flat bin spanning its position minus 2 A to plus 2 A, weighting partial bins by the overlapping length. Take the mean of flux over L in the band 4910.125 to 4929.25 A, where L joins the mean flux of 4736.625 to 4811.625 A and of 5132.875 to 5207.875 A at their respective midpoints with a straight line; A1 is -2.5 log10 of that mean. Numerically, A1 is 0.02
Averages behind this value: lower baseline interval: 38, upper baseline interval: 34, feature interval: 35.7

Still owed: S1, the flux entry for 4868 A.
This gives 31.46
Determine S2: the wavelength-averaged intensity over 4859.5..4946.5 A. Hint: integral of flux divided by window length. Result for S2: 36.1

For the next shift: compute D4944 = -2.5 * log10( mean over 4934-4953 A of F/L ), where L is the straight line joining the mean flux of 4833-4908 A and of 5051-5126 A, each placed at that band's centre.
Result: -0.072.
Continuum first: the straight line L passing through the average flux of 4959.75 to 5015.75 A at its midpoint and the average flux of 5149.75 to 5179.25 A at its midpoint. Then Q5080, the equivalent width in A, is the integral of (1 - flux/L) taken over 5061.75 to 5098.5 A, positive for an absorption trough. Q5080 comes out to -2.39 A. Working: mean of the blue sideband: 37.1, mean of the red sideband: 32.8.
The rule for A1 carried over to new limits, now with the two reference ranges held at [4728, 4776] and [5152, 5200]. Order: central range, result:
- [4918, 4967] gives -0.062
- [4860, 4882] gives 0.096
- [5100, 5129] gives -0.055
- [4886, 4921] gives -0.011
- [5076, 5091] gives -0.060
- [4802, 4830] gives -0.032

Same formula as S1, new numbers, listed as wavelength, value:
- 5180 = 33.48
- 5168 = 28.66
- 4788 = 36.53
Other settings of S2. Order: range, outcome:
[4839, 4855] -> 36.7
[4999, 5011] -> 36.6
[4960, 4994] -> 37.5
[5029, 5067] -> 37.4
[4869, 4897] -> 35.6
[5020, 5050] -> 36.1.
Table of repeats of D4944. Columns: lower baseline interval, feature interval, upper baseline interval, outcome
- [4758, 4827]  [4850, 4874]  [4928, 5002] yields 0.151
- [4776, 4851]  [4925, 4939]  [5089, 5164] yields -0.016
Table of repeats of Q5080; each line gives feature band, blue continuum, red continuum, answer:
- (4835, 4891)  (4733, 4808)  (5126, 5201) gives 3.02 A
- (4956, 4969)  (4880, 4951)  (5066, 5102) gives -0.73 A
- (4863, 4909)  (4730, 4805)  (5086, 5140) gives 1.89 A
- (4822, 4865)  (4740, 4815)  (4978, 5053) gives 1.33 A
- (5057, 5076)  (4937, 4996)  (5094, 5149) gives -1.05 A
